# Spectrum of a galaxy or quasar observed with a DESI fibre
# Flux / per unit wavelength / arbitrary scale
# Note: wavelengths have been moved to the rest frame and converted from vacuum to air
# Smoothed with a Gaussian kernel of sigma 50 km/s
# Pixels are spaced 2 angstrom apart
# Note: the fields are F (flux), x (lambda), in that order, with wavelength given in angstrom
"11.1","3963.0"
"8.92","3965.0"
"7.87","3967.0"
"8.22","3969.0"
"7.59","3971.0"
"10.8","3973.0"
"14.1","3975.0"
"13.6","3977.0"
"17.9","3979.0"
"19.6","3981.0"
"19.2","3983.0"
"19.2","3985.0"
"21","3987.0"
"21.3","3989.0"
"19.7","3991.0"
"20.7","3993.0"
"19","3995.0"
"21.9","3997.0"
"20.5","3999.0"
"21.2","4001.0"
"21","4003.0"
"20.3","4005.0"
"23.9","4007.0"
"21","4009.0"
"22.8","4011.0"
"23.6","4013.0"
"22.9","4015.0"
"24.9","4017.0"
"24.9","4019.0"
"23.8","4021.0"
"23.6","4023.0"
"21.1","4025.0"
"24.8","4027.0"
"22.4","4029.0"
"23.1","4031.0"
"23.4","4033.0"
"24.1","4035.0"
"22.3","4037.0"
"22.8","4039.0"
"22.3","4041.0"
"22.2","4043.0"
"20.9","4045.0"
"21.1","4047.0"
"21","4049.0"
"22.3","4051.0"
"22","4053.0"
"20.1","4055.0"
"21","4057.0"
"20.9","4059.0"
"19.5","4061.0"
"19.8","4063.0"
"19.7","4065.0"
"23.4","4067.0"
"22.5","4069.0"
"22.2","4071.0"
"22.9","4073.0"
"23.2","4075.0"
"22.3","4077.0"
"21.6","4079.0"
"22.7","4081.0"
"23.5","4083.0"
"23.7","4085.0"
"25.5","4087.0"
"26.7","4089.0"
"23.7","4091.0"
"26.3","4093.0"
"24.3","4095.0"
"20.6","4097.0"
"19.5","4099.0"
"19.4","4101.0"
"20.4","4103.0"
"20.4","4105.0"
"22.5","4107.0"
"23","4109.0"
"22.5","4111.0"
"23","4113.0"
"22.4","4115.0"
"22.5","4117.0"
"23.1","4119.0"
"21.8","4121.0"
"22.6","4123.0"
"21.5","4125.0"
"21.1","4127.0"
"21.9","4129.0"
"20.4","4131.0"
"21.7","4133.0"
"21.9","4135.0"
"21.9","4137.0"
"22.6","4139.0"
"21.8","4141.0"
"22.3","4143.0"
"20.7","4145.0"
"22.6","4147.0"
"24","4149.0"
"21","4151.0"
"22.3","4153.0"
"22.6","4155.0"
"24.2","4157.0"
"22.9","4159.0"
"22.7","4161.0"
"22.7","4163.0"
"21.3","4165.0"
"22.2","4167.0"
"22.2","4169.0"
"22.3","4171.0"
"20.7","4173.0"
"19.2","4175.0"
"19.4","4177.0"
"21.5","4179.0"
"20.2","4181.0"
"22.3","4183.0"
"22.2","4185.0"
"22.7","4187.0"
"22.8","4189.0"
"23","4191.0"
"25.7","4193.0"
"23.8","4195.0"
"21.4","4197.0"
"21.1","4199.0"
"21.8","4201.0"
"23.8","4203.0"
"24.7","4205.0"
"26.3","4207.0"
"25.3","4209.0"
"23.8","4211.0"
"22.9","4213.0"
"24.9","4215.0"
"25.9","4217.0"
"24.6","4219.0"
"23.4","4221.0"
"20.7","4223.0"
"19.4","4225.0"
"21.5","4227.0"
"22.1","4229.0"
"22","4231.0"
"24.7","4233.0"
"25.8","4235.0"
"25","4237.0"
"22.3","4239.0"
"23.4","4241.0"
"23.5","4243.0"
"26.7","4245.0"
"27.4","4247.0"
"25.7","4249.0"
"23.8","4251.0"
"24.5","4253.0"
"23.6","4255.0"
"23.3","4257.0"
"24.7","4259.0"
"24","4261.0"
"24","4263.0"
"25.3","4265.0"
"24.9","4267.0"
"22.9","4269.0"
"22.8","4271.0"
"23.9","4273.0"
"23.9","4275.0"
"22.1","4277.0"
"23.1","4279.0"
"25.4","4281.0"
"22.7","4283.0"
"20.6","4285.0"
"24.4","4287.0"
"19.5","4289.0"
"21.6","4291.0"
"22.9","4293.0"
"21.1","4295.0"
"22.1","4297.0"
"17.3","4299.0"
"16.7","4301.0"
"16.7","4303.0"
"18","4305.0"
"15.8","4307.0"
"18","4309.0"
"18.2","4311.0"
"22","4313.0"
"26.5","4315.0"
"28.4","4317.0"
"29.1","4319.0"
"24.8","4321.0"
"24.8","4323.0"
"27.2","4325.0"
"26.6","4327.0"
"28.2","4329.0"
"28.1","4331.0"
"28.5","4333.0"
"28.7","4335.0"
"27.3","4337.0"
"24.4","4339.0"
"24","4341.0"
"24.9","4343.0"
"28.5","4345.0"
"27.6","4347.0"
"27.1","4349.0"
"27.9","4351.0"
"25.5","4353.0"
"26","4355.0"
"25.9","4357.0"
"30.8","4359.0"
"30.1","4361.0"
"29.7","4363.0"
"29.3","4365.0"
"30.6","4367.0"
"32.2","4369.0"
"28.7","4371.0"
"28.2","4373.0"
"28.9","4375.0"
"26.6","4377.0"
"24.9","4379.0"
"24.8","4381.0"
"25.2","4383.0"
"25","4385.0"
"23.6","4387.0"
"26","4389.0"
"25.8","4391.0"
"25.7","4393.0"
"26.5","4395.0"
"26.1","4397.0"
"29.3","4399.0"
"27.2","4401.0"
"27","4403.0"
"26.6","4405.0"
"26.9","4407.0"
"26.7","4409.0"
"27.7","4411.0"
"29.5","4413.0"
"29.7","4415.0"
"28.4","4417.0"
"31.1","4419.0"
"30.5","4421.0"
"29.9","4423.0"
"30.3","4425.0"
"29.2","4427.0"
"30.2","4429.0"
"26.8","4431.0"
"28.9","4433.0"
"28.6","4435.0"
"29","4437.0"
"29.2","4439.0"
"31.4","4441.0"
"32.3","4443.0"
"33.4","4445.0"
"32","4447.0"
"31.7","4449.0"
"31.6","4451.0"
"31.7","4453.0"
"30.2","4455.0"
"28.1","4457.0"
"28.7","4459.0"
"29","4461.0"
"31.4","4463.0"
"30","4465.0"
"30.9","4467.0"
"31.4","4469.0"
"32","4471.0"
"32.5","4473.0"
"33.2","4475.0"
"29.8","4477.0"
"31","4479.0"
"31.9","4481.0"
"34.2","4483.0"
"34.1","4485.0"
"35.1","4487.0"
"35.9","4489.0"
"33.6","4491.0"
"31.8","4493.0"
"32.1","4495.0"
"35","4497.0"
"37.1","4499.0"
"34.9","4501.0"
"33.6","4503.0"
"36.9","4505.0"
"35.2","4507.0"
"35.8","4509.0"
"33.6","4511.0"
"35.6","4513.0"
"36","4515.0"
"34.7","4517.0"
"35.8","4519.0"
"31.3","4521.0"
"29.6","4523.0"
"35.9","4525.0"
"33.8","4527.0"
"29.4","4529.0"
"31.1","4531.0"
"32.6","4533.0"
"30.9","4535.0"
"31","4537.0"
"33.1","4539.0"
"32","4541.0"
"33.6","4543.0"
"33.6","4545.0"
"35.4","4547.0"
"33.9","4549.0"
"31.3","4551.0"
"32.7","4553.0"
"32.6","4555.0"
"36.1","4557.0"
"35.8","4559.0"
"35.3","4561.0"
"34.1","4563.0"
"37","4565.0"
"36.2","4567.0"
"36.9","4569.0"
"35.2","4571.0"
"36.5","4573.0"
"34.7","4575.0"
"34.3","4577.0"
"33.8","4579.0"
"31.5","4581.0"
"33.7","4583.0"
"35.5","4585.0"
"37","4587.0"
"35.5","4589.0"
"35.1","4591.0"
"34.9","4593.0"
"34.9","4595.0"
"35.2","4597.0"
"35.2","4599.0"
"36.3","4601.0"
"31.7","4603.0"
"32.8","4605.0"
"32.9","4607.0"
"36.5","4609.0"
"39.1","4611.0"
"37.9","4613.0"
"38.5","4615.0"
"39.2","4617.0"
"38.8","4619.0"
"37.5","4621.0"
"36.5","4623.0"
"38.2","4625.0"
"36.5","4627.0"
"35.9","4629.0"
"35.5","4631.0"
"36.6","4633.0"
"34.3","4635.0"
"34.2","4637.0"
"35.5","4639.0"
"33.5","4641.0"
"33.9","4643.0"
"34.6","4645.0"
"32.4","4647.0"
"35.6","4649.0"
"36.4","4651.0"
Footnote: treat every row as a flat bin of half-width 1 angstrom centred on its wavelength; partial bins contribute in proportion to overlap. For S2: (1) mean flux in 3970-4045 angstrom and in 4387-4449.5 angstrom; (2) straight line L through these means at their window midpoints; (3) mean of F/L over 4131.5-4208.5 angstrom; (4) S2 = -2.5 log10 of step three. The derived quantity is 0.07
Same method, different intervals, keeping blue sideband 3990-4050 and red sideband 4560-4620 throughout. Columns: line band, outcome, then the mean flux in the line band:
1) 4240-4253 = 0.103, 25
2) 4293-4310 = 0.481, 18.5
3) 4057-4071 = 0.108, 21.1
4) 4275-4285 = 0.220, 23.1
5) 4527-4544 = 0.080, 31.8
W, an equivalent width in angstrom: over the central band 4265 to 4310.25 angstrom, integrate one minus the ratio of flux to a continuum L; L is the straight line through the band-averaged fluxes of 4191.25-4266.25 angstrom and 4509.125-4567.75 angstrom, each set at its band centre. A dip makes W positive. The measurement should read 7.7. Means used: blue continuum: 23.9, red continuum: 33.6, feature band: 21.3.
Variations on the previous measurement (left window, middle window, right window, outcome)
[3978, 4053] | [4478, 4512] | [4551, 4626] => -1.0 angstrom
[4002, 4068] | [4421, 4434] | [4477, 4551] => 0.9 angstrom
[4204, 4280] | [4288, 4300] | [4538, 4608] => 2.3 angstrom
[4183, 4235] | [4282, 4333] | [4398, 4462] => 6.8 angstrom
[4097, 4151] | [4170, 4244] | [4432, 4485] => 3.7 angstrom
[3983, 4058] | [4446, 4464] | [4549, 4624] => 1.0 angstrom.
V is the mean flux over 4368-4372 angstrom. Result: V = 30.5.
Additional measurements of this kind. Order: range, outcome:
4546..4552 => 33.5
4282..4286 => 21.6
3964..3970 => 8.34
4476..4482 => 30.9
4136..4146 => 21.9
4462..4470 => 30.9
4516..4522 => 33.9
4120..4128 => 21.8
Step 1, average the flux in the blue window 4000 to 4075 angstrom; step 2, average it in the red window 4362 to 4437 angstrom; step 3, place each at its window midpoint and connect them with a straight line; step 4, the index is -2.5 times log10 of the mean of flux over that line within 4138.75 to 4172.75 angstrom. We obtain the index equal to 0.08 mag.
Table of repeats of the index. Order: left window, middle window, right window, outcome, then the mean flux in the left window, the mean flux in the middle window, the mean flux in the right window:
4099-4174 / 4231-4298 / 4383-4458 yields 0.06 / 22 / 23.7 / 28.7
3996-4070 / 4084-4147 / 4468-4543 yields 0.08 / 22.1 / 22.3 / 33.3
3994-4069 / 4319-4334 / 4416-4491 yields 0.05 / 22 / 27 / 31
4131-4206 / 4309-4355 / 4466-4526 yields 0.07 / 22.2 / 26.1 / 33.7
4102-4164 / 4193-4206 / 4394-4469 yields 0.04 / 22.2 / 23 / 29.4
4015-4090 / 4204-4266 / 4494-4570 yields 0.12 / 22.6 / 24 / 34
